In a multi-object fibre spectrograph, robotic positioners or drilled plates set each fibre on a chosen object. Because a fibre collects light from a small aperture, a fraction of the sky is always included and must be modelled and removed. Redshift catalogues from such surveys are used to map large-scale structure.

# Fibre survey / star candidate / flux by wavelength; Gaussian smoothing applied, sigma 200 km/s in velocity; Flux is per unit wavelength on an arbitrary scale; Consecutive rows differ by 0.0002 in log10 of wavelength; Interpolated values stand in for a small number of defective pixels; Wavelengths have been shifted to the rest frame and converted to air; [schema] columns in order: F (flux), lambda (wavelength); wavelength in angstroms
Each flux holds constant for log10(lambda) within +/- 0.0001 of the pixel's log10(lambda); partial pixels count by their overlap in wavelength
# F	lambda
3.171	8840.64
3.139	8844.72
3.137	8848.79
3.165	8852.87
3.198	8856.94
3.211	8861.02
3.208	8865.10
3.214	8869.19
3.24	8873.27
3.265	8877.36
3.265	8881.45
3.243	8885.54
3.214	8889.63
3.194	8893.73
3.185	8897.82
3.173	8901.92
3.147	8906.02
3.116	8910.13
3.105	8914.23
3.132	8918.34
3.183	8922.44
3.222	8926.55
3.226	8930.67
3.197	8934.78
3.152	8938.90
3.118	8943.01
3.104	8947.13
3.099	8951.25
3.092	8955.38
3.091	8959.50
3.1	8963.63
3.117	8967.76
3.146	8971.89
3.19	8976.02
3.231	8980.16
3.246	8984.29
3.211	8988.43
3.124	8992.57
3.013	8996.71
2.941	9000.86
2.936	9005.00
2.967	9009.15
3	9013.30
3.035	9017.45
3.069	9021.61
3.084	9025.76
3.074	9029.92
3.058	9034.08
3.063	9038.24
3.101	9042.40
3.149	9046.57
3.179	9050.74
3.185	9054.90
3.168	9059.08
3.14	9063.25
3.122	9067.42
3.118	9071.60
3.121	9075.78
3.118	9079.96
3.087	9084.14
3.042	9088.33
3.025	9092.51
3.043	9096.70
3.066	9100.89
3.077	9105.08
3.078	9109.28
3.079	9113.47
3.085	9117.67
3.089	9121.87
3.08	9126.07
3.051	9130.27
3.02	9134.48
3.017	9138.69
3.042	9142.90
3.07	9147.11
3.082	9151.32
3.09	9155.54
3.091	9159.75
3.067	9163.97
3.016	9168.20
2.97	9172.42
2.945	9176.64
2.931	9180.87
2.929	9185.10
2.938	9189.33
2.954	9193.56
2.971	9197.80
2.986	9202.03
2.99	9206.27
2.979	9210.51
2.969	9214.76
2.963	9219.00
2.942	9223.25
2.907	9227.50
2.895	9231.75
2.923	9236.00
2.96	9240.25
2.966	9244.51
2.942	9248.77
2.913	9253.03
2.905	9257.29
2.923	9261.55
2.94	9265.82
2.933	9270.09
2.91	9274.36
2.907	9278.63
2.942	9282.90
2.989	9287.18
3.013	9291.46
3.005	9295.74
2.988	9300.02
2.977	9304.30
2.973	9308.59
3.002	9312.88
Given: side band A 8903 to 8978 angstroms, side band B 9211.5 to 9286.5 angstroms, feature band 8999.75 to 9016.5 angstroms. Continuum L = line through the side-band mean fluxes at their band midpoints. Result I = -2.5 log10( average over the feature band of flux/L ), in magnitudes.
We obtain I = 0.05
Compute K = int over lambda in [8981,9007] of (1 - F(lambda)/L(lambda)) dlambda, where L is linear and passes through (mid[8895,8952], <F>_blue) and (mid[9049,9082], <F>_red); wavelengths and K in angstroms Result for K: 0.5 angstroms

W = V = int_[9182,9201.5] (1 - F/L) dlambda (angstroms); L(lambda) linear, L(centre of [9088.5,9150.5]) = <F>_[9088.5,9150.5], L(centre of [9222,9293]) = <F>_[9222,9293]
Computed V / 0.3 angstroms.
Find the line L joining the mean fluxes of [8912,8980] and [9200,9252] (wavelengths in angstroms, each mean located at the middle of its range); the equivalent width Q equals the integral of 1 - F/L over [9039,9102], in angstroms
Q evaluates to -1.1 angstroms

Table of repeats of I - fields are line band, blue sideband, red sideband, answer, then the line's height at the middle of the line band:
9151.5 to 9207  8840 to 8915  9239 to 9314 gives 0.01 mag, 3.01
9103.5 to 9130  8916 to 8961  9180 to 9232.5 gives -0.02 mag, 3.02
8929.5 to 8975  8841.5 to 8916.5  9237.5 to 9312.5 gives 0.01 mag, 3.15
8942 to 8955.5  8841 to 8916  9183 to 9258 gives 0.01 mag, 3.14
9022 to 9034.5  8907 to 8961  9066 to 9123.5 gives 0.01 mag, 3.11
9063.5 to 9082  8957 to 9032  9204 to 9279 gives -0.03 mag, 3.04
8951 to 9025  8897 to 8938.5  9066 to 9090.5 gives 0.02 mag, 3.14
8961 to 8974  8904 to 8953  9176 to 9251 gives 0.00 mag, 3.12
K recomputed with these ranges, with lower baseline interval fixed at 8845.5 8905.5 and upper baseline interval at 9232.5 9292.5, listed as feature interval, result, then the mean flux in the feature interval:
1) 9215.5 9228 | 0.1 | 2.94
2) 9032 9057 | -0.3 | 3.12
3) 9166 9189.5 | 0.3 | 2.96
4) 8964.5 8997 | -0.3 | 3.17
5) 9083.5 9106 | 0.0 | 3.05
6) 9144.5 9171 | -0.5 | 3.07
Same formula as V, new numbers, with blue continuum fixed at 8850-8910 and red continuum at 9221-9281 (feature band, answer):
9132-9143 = 0.0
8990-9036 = 1.1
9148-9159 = -0.3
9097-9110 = -0.1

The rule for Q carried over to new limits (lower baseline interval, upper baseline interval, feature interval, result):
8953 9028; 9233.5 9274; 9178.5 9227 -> 0.09 angstroms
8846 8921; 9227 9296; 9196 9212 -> -0.03 angstroms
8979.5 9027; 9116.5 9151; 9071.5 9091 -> -0.20 angstroms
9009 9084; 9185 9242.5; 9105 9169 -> -0.97 angstroms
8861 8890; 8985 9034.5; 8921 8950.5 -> -0.16 angstroms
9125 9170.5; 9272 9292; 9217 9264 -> 0.79 angstroms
